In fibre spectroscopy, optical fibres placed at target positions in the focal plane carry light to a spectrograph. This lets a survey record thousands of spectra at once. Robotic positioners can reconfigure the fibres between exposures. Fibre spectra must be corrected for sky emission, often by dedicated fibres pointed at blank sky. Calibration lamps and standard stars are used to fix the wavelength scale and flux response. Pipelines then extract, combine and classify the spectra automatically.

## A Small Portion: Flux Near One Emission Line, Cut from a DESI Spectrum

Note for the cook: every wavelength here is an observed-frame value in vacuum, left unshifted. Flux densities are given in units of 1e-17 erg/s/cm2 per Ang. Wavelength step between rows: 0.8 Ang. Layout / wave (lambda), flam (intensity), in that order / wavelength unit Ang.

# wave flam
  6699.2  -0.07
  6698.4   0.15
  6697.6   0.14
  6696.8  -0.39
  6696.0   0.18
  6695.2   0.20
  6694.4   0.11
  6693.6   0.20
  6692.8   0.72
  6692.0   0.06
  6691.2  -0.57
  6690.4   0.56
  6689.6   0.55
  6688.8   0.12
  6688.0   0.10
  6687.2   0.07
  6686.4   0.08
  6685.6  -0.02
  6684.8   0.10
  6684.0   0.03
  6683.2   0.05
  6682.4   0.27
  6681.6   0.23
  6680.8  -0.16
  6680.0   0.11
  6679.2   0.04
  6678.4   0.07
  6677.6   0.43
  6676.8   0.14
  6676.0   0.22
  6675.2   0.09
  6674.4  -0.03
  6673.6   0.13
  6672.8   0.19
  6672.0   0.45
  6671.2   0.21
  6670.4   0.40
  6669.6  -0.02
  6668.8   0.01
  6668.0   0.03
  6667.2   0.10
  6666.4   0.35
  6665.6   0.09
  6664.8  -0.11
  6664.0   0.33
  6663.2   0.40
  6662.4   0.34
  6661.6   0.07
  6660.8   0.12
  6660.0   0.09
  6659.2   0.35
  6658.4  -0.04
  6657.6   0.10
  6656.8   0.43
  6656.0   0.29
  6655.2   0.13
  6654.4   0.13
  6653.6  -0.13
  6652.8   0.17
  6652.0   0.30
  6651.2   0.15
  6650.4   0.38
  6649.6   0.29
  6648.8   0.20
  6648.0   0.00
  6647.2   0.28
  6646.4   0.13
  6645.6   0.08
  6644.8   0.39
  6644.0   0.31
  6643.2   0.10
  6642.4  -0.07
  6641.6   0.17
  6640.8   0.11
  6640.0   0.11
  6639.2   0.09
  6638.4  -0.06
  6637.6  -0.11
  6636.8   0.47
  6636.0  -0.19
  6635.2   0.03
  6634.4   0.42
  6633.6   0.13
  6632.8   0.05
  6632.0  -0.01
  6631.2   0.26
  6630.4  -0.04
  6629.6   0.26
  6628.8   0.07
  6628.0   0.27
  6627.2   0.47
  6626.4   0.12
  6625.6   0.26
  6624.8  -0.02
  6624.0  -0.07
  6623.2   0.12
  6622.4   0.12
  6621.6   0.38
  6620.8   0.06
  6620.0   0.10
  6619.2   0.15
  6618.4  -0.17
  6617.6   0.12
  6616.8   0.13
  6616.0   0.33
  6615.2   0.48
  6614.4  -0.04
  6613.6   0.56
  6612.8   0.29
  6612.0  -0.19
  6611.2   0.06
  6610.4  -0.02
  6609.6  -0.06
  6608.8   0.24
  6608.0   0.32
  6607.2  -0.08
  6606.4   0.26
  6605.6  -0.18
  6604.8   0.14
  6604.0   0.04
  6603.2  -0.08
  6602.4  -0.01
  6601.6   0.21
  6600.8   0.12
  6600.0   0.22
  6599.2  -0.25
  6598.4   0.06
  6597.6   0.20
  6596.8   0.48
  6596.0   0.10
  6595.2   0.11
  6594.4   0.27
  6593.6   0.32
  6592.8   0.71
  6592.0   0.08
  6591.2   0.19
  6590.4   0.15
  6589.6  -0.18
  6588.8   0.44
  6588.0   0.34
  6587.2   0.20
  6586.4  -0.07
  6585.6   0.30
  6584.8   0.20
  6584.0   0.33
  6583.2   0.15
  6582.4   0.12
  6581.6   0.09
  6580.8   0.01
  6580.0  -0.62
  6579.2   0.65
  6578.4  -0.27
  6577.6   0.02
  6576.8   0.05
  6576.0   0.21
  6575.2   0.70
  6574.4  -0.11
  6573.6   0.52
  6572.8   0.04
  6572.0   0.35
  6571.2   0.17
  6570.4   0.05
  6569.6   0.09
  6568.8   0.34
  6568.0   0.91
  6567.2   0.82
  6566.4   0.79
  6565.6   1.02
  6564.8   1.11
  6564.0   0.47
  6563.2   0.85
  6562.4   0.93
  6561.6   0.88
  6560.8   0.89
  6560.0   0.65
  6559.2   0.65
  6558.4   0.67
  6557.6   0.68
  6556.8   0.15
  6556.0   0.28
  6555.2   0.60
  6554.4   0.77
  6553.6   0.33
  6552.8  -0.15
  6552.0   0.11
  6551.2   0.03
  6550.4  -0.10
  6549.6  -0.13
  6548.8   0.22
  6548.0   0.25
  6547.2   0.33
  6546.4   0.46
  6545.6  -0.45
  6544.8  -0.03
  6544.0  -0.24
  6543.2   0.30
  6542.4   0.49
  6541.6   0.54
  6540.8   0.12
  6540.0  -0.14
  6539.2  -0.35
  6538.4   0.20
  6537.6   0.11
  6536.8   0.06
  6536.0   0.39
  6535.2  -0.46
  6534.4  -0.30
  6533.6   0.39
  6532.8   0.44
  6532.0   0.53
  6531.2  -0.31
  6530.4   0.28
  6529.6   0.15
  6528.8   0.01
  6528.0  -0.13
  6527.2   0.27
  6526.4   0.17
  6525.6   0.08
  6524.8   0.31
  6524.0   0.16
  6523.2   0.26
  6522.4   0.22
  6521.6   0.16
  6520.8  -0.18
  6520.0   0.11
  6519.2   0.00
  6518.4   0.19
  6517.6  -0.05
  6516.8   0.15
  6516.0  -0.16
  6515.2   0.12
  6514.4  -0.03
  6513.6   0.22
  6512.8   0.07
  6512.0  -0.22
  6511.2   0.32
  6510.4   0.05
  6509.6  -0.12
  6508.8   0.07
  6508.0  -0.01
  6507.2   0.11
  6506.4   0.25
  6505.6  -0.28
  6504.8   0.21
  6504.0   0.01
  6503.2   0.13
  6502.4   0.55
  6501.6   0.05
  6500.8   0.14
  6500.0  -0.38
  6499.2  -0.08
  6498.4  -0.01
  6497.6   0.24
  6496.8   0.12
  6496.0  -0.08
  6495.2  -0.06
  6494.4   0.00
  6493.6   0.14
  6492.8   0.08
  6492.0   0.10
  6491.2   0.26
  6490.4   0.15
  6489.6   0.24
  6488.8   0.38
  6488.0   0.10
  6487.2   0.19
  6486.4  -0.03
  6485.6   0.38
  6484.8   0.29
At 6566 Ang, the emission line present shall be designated [O II]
